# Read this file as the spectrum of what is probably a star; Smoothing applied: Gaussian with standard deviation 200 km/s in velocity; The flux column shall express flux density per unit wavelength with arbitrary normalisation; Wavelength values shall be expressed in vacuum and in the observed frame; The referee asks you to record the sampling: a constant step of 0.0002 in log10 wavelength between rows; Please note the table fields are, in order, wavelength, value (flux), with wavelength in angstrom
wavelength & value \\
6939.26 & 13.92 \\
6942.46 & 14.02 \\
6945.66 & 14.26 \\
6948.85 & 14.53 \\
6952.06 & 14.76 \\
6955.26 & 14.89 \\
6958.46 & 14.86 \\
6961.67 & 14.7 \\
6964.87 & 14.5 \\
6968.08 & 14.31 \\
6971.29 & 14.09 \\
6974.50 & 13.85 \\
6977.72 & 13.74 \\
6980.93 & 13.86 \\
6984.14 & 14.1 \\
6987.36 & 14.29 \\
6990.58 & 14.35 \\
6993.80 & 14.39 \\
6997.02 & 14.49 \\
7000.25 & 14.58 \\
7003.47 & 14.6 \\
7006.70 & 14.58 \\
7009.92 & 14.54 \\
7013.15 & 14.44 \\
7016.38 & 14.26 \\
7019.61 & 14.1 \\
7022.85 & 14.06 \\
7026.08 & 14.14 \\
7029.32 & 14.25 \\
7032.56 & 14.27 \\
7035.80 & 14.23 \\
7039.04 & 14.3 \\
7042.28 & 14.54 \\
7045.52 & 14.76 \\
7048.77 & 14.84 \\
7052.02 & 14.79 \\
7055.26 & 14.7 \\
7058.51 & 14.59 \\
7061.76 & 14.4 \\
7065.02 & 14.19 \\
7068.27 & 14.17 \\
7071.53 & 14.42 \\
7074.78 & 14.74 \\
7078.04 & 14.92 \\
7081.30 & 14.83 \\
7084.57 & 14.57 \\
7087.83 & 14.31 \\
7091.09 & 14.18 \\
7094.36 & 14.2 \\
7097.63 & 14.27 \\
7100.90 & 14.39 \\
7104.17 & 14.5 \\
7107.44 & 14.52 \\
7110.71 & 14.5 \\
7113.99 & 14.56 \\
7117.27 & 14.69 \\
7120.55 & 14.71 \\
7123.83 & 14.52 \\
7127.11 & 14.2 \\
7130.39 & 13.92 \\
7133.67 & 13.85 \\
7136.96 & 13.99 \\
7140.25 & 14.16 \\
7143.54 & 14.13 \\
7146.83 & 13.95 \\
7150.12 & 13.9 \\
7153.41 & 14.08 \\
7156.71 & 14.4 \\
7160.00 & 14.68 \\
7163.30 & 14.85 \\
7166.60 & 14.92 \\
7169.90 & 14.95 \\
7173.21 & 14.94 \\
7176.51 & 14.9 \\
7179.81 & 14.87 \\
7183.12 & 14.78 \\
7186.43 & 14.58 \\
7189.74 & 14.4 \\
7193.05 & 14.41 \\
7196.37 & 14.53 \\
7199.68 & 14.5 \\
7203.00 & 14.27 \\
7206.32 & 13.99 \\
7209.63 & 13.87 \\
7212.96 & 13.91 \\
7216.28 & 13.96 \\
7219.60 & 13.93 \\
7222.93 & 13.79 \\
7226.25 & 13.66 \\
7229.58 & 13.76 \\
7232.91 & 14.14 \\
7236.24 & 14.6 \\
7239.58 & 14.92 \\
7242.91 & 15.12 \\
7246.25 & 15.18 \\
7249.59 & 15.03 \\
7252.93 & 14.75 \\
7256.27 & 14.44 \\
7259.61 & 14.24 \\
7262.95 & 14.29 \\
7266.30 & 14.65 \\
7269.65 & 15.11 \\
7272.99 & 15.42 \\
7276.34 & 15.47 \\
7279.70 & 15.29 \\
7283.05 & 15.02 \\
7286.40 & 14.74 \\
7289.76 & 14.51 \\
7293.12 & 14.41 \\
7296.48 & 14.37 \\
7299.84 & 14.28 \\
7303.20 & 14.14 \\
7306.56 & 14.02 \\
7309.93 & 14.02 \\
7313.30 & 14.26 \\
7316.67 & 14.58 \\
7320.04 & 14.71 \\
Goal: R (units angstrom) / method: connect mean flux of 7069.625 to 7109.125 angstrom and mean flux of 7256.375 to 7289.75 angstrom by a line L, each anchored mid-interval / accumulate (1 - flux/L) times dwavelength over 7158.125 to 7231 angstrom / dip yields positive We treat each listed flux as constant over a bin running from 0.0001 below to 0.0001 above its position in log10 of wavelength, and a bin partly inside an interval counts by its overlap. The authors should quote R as 1.6 angstrom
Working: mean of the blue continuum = 14.5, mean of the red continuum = 14.9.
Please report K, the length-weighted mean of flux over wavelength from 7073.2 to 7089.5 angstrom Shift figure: 14.7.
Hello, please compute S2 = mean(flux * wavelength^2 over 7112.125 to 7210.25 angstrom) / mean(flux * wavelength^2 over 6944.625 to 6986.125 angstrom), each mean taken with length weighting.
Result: 1.06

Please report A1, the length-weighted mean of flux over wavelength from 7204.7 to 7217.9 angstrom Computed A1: 13.9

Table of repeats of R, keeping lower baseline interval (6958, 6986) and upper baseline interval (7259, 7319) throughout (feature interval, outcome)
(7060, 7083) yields -0.3 angstrom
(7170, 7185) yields -0.4 angstrom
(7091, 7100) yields 0.1 angstrom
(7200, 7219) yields 0.6 angstrom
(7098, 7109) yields -0.1 angstrom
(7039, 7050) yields -0.3 angstrom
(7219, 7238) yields 0.7 angstrom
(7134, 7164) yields 0.5 angstrom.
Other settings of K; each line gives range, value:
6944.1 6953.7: 14.5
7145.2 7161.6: 14.2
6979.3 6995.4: 14.2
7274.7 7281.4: 15.4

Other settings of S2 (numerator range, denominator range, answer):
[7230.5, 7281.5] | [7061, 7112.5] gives 1.08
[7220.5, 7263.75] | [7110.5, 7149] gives 1.05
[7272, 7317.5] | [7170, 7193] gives 1.02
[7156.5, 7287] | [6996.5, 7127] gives 1.05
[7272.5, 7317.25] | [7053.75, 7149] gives 1.07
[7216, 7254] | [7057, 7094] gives 1.04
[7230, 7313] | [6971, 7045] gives 1.10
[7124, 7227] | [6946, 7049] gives 1.05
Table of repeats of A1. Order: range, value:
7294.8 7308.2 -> 14.2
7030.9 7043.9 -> 14.3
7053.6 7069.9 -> 14.4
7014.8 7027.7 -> 14.1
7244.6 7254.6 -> 15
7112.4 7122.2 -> 14.6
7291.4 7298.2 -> 14.4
